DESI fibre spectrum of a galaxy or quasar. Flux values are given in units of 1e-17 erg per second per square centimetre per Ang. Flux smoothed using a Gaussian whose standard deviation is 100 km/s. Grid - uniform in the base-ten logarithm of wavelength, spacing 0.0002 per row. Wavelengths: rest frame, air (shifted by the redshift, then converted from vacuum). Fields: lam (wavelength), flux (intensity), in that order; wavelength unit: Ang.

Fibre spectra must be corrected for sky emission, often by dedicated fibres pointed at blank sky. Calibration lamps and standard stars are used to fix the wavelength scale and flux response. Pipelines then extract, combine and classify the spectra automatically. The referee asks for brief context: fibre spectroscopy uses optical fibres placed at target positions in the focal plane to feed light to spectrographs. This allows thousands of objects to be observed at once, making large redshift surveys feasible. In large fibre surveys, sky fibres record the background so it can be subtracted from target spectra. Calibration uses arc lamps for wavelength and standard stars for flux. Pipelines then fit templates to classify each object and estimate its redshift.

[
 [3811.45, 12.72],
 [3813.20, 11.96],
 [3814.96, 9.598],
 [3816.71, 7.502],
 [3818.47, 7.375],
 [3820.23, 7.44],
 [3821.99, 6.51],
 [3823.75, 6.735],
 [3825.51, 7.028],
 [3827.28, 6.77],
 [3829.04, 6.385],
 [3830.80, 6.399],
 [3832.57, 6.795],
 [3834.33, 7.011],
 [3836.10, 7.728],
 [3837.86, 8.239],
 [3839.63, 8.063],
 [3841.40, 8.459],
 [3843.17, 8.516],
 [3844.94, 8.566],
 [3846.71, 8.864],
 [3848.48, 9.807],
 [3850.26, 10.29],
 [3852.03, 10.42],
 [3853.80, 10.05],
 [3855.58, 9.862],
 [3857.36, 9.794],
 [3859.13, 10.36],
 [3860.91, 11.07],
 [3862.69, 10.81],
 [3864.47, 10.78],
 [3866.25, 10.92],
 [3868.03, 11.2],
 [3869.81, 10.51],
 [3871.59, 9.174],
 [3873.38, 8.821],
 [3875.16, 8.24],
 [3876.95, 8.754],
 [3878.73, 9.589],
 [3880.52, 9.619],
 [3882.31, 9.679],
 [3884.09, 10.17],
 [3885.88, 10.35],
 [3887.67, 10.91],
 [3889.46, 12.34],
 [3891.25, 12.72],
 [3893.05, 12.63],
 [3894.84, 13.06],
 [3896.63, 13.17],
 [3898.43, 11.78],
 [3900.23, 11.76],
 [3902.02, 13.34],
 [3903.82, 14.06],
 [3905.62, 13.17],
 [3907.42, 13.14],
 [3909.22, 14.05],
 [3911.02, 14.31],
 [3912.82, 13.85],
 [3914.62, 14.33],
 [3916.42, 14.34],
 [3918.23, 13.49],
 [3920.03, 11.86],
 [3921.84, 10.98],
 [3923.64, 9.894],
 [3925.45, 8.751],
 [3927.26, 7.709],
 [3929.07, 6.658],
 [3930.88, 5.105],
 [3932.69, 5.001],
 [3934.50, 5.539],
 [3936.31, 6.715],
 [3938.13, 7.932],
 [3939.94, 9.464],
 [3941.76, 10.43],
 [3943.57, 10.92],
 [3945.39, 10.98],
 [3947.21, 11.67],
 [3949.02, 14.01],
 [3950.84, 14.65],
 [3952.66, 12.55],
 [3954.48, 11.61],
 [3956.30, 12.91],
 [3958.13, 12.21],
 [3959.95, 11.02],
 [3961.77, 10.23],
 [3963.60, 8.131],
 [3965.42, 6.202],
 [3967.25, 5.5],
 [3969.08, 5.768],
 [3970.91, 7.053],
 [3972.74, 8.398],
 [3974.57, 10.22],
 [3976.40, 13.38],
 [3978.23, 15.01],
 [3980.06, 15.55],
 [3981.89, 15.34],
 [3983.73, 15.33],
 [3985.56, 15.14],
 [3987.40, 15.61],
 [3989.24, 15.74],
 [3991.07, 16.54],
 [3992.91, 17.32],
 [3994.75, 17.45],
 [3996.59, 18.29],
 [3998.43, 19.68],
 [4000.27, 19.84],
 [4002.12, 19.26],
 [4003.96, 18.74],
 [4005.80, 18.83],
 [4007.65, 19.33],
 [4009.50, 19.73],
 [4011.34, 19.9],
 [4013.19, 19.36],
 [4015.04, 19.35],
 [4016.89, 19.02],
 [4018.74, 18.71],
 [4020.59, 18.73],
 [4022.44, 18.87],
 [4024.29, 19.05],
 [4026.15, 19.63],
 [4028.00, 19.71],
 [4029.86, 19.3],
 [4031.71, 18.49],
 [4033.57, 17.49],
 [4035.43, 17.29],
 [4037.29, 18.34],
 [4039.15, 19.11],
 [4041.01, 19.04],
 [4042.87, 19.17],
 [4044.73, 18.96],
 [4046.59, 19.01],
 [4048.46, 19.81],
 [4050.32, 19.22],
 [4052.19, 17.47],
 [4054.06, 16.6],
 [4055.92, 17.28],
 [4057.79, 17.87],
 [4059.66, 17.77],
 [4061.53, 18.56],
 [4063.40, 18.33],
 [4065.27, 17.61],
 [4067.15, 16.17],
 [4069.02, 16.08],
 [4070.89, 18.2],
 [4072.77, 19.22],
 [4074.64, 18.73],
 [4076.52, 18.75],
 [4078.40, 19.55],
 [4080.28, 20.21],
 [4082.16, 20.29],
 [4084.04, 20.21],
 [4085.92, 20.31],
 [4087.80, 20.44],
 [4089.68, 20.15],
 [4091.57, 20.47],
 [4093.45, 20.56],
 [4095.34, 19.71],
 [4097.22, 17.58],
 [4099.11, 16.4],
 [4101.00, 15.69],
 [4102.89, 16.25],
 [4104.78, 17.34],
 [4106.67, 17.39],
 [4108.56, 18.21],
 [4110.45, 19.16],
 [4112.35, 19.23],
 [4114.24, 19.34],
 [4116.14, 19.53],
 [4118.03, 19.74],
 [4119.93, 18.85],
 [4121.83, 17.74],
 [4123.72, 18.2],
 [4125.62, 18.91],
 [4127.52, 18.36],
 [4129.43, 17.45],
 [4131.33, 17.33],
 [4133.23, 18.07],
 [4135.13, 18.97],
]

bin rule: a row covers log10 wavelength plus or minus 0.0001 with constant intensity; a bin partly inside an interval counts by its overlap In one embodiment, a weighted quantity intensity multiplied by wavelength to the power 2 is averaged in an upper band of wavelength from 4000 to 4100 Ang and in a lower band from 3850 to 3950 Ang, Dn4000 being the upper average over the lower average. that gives 1.9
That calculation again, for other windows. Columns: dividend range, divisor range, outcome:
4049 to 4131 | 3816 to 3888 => 2.34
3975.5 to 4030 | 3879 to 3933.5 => 1.65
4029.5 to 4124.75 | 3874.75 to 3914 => 1.71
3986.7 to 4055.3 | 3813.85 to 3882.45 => 2.30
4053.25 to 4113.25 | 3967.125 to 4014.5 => 1.23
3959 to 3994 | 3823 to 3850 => 1.66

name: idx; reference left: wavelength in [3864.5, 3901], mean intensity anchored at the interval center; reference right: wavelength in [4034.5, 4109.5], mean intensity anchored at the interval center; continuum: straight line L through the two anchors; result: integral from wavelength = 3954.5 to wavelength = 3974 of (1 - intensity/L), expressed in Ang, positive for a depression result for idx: 7.1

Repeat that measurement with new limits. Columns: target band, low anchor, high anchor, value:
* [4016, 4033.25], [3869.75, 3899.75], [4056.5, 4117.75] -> -3.03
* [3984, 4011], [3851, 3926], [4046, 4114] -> -4.34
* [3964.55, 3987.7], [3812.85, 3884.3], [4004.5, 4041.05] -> 7.15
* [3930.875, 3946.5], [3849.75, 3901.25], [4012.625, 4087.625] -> 6.19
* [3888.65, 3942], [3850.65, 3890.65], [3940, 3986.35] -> -1.79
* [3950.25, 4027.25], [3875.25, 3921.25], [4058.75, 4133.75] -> 0.39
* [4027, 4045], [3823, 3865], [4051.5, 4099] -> -1.79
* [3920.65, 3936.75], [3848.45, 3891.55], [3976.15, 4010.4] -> 7.19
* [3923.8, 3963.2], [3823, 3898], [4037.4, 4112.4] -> 9.98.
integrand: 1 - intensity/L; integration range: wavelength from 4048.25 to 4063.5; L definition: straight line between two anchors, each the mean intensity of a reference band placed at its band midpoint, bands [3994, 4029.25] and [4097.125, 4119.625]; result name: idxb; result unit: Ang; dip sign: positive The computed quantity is 0.51 Ang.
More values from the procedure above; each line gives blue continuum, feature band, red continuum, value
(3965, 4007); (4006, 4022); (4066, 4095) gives -3.3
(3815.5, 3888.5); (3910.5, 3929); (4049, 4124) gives 0.0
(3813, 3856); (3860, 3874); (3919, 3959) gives -2.8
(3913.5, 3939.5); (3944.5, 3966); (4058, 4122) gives -1.2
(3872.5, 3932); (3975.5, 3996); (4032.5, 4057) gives -0.4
